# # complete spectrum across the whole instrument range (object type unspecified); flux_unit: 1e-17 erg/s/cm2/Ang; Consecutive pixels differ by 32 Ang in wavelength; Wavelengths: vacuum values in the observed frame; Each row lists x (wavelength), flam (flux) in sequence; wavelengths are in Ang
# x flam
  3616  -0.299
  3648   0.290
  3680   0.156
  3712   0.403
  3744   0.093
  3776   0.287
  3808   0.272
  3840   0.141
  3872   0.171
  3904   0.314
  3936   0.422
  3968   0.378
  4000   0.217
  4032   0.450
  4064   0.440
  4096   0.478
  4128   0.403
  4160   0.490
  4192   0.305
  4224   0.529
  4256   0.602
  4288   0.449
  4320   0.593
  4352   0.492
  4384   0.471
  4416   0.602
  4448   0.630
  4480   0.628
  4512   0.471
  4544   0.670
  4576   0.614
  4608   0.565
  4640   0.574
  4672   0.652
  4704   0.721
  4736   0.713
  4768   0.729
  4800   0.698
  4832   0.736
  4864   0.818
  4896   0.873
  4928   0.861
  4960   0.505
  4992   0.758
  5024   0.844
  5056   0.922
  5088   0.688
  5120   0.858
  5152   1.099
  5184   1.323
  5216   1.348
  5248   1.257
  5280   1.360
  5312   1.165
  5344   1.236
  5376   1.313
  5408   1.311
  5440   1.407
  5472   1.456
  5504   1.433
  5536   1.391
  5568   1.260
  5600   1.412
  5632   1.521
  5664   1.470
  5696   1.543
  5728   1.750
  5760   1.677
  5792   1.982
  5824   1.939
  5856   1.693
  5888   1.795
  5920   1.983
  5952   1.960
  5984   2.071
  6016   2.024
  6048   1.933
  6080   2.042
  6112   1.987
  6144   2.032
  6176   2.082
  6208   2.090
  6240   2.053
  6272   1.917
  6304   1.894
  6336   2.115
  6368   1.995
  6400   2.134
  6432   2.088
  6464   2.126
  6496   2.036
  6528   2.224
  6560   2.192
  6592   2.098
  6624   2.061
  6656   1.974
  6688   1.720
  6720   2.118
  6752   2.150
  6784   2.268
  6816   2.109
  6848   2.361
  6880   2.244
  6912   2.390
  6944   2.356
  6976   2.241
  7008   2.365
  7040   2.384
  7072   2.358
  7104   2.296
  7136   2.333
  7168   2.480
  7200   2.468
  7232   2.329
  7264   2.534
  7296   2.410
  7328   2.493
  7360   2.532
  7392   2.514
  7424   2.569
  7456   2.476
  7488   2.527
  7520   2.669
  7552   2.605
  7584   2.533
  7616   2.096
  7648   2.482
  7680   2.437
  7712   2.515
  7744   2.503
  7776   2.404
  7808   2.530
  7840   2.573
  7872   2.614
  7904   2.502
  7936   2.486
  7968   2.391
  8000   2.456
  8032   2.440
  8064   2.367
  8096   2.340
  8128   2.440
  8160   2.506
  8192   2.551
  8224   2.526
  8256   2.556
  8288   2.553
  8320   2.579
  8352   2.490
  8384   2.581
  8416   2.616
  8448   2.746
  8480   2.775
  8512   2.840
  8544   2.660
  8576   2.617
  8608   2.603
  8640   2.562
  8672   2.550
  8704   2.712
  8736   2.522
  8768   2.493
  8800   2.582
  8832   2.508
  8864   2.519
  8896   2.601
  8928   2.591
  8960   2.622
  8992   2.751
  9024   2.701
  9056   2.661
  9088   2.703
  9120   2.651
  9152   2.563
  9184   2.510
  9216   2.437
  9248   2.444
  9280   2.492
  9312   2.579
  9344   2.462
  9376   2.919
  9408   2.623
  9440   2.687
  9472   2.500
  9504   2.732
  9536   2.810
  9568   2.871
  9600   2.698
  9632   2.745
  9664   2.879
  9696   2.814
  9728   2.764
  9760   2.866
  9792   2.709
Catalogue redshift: 0.29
